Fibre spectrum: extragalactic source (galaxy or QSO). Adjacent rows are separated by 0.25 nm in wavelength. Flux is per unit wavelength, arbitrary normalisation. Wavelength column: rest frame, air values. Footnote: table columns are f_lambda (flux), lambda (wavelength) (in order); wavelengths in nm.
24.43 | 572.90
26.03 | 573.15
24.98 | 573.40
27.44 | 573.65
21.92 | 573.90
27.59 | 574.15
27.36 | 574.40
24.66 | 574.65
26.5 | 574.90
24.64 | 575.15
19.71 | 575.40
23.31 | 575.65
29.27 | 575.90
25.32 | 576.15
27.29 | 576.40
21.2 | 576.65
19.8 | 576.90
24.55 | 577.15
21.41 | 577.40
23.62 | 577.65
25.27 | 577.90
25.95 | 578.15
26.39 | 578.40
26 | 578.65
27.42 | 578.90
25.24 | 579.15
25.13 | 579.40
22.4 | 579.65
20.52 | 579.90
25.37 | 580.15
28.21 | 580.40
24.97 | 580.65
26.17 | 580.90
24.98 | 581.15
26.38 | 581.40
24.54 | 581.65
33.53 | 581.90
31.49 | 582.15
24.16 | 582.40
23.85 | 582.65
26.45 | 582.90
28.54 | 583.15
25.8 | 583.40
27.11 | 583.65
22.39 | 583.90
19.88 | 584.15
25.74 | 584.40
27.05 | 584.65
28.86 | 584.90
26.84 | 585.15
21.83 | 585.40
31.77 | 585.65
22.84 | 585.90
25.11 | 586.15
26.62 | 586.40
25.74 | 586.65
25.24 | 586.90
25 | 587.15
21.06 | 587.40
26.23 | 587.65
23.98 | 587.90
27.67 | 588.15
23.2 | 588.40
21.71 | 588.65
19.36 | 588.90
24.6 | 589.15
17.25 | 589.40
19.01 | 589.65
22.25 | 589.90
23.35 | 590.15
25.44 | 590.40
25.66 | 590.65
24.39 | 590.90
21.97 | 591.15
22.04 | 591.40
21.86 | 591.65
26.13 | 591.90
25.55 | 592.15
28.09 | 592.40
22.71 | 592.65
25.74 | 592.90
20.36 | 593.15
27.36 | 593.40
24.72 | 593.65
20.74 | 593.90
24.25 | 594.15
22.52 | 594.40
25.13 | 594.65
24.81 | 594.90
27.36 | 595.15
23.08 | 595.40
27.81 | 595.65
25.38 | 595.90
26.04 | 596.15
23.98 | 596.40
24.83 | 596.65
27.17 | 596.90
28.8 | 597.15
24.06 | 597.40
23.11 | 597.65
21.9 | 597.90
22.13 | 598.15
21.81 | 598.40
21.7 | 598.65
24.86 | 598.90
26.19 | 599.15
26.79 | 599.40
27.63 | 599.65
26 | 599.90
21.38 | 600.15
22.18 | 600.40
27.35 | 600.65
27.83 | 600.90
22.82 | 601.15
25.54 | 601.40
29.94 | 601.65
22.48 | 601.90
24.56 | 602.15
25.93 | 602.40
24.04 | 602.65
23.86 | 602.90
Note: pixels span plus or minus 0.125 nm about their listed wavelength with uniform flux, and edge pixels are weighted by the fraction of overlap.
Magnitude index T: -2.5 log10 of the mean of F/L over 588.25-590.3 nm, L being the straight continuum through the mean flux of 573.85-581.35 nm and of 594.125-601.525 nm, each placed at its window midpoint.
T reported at 0.16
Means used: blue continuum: 24.8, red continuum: 24.8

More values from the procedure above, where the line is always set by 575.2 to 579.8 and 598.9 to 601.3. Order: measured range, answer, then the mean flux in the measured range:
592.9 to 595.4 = 0.04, 24.2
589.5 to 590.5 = 0.12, 22.3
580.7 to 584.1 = -0.08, 26.4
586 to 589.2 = 0.02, 24.3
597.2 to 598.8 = 0.11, 22.8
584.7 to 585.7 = -0.10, 27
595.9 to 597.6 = -0.02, 25.7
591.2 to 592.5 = 0.02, 24.5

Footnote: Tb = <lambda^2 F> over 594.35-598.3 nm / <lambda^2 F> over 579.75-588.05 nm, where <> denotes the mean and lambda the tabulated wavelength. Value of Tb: 1.01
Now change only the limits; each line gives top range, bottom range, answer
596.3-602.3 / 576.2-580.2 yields 1.10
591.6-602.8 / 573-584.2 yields 1.05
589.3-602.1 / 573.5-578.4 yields 1.06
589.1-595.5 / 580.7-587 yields 0.93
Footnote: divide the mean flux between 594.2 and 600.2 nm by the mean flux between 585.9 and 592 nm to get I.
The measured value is 1.06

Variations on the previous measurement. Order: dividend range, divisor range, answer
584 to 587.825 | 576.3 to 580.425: 1.04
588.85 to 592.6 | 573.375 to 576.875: 0.93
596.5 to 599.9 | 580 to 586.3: 0.95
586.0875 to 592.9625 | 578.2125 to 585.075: 0.92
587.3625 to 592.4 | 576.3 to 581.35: 0.95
